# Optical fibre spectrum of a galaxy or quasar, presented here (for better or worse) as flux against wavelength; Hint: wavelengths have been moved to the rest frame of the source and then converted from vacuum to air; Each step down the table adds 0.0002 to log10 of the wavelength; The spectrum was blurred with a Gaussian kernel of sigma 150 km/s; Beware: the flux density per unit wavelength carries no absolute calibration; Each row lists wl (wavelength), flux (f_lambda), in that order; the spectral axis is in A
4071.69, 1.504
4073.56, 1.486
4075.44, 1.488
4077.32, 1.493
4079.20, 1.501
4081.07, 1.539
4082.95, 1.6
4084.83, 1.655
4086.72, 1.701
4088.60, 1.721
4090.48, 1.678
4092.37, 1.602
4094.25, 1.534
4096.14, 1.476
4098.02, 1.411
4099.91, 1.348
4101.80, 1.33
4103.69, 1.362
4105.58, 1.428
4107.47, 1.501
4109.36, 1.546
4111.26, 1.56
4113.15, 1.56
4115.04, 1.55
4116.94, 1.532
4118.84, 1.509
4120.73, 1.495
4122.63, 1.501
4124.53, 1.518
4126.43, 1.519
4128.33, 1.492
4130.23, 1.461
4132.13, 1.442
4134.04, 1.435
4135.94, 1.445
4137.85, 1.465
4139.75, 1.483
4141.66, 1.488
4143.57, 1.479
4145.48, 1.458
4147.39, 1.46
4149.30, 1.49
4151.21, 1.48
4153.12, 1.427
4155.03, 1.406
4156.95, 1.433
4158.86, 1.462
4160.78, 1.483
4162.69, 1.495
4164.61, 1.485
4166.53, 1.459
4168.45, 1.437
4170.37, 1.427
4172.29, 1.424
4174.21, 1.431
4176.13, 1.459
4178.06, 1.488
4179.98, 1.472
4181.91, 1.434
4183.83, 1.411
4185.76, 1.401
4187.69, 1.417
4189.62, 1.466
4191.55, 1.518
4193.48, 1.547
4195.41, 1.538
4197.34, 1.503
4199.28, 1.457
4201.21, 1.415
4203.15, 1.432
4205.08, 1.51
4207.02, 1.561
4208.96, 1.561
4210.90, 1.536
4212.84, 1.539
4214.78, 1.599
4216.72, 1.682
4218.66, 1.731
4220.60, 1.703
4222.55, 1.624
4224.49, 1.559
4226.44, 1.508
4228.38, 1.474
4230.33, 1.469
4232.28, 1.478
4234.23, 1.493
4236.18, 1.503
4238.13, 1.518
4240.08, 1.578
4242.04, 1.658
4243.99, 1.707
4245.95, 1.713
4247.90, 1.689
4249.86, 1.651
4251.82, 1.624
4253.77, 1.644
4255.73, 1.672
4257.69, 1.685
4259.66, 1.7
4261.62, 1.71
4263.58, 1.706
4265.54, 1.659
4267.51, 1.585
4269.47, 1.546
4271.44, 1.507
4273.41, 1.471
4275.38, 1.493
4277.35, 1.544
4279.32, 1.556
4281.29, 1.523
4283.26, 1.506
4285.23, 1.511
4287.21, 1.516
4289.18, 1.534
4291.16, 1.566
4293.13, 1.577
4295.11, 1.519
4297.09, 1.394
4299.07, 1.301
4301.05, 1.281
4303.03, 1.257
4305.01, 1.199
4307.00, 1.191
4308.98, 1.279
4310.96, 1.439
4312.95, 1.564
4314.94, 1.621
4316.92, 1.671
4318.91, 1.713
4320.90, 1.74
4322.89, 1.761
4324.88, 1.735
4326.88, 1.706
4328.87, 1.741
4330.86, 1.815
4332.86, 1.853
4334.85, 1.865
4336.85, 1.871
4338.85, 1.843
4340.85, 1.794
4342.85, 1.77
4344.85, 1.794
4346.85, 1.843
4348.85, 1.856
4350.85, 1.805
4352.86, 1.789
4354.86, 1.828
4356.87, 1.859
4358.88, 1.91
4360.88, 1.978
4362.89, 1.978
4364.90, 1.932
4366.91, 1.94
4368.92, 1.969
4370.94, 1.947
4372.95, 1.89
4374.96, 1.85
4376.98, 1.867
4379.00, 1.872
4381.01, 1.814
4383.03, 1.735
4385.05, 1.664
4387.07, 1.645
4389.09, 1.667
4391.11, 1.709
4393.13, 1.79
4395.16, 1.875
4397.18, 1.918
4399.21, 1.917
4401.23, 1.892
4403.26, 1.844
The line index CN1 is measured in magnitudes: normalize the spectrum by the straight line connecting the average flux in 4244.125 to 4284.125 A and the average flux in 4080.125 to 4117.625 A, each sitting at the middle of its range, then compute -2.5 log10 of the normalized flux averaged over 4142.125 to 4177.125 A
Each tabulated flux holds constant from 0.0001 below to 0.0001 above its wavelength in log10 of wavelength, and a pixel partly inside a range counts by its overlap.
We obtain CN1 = 0.08 mag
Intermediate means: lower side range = 1.53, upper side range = 1.61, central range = 1.46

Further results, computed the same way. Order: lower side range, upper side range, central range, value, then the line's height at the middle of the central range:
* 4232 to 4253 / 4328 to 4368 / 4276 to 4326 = 0.16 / 1.74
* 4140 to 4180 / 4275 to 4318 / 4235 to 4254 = -0.12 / 1.46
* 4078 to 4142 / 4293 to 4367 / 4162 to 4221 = 0.05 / 1.58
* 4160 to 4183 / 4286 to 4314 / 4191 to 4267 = -0.11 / 1.43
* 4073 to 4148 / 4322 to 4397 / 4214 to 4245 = 0.05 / 1.66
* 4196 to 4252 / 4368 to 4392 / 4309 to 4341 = 0.00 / 1.72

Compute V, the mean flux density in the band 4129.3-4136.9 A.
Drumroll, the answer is 1.44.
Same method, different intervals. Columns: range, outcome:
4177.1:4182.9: 1.47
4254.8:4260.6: 1.68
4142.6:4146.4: 1.47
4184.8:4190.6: 1.43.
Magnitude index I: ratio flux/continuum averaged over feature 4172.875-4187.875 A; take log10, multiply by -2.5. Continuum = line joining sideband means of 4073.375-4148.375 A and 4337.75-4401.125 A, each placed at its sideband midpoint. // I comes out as 0.11 mag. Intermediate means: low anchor 1.51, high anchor 1.84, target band 1.44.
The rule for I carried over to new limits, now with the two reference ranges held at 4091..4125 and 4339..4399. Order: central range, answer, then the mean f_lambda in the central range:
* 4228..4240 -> 0.11 mag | 1.5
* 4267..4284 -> 0.13 mag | 1.52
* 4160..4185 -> 0.09 mag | 1.45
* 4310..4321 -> 0.10 mag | 1.62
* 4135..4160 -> 0.06 mag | 1.46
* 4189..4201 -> 0.07 mag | 1.5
